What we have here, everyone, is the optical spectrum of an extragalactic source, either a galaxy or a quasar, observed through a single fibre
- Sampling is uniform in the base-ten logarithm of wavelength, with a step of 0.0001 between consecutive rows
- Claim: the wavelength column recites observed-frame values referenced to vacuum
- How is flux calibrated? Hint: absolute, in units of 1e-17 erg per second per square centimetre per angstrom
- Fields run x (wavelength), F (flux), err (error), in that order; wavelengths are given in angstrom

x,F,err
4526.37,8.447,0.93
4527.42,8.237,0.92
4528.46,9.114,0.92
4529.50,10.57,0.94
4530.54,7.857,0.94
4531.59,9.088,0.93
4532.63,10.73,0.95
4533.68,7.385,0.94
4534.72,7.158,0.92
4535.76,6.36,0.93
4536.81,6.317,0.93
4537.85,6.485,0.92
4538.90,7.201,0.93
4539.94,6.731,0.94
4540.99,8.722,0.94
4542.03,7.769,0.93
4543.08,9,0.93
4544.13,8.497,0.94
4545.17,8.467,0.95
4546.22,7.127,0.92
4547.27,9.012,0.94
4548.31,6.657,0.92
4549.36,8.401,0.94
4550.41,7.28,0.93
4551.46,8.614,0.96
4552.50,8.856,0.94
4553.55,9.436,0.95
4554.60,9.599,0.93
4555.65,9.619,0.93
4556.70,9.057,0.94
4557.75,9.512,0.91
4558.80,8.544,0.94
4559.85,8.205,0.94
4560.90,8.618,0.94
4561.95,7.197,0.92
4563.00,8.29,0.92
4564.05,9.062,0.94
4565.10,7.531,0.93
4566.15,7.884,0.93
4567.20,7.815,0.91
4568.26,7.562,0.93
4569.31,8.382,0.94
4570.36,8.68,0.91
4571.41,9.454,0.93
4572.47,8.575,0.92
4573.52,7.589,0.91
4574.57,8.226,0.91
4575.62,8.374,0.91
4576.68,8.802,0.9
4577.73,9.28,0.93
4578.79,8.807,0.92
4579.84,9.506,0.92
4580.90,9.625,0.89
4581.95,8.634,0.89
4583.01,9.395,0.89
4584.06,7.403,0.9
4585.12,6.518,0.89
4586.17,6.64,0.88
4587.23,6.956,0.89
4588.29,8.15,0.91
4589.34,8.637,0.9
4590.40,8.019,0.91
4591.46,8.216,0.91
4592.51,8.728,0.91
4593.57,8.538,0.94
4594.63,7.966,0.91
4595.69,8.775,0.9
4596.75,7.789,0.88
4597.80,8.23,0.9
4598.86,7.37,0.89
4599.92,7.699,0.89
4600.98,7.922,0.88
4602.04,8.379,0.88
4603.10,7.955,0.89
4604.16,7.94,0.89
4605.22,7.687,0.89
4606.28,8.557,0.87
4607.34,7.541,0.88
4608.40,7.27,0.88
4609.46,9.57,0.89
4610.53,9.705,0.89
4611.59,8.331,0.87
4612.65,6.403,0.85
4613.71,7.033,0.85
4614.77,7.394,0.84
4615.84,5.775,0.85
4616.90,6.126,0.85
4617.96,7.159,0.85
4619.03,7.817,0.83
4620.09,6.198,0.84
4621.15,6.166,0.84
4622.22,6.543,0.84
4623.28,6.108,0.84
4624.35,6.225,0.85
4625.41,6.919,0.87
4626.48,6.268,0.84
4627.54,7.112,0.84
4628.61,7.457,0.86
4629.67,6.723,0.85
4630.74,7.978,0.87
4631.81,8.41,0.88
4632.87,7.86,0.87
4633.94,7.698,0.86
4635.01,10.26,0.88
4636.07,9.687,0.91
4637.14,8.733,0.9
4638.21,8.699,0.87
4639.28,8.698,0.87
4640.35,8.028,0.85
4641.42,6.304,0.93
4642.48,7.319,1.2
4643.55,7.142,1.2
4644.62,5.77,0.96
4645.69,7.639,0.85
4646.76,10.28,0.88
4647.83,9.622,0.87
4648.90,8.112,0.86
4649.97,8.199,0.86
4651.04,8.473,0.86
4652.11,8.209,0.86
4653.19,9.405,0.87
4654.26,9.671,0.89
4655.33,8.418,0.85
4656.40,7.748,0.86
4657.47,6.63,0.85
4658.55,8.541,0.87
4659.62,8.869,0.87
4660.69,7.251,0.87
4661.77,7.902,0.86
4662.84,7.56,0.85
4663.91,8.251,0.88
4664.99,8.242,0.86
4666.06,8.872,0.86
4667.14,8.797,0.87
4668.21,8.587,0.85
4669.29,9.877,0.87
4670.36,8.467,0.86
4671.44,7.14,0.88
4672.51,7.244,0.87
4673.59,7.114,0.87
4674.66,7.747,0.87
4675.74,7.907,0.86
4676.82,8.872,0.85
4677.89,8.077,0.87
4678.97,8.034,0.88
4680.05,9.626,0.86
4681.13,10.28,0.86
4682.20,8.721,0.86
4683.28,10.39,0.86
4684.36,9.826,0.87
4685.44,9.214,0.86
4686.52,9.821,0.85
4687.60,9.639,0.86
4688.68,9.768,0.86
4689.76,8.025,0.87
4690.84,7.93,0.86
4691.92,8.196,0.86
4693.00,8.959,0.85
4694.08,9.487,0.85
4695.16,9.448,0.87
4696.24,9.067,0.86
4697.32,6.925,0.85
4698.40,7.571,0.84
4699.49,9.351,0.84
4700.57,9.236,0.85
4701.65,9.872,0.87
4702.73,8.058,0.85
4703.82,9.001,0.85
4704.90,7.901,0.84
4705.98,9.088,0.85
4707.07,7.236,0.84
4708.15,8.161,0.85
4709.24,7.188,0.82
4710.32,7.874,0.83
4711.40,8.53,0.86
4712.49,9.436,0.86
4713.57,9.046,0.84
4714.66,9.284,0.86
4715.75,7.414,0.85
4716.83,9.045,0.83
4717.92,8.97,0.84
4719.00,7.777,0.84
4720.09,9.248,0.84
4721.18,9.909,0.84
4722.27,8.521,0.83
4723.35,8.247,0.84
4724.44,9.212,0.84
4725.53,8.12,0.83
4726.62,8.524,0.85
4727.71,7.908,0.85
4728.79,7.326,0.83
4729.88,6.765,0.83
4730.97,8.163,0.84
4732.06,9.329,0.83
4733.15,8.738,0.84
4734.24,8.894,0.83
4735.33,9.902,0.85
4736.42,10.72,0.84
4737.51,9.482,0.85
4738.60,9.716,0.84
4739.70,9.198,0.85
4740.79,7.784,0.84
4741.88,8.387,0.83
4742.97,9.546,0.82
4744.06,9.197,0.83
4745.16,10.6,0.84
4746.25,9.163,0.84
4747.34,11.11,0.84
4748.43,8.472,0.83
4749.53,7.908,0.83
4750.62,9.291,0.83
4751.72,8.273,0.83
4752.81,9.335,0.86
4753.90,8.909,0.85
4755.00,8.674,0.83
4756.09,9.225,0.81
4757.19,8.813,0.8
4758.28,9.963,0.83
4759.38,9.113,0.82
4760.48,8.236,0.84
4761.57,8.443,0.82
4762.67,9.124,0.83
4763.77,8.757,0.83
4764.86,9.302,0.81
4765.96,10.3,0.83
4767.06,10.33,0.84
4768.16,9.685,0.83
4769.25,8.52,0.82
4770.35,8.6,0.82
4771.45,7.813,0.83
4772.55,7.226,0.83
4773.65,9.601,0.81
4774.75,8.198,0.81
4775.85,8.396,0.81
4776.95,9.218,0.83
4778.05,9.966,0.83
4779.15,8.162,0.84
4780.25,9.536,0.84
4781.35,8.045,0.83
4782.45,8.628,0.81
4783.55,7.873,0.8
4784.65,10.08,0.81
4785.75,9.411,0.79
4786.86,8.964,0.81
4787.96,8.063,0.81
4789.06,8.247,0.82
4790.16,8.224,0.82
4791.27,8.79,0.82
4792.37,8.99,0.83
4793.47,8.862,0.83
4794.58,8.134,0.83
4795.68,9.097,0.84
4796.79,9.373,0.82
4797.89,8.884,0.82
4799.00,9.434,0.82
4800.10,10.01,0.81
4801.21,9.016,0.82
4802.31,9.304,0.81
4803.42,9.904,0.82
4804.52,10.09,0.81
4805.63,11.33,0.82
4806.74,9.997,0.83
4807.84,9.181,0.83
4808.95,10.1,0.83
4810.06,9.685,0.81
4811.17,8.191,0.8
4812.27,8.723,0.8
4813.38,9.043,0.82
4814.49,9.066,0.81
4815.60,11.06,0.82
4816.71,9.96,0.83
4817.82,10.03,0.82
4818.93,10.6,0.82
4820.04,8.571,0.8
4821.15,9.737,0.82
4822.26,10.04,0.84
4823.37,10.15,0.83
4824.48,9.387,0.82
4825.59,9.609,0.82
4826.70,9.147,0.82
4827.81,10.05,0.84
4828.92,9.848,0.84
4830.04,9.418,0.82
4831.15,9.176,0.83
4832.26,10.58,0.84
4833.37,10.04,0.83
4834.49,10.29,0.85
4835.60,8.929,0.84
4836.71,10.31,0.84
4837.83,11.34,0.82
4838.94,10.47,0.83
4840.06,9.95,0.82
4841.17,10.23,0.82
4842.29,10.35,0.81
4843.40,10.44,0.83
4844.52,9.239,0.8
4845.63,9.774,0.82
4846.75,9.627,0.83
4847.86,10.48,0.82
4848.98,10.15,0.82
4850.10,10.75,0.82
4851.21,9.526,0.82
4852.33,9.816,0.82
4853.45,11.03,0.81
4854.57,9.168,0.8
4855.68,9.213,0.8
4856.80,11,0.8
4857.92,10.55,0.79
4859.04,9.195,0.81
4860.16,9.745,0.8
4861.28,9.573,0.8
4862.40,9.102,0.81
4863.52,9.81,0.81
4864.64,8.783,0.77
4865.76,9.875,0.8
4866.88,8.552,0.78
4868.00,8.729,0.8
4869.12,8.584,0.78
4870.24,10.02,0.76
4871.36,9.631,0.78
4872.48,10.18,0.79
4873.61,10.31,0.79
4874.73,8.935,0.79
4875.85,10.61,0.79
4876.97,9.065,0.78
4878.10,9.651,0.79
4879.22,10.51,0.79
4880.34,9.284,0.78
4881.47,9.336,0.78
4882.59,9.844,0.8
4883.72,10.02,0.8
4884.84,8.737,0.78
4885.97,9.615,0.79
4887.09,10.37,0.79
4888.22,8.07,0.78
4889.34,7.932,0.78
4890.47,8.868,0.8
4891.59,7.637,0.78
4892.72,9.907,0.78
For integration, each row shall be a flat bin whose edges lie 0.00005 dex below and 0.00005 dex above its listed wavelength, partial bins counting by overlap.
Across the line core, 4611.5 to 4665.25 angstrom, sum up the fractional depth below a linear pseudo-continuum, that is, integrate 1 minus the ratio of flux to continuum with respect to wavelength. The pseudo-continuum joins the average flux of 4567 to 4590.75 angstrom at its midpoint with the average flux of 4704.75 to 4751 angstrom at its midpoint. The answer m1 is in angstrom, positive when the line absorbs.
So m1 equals 5.0 angstrom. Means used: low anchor 8.31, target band 7.71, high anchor 8.76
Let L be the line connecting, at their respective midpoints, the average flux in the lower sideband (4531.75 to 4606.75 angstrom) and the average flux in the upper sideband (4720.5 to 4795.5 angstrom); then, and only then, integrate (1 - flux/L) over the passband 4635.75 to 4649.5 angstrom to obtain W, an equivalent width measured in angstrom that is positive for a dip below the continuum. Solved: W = 0.5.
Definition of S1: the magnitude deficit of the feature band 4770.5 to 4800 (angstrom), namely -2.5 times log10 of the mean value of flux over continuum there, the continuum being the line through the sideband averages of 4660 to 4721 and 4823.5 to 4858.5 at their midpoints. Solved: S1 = 0.086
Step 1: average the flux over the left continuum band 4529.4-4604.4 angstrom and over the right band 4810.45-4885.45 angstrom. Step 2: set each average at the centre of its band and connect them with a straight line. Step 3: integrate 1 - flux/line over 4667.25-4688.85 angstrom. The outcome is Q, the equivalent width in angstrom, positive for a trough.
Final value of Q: 0.07 angstrom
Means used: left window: 8.23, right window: 9.75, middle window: 8.8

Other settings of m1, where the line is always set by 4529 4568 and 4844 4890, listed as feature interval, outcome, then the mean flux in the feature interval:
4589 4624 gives 3.3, 7.67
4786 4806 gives 0.4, 9.13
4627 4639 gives 0.5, 8.25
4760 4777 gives 0.6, 8.85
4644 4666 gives 1.1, 8.25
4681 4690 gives -0.7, 9.54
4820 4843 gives -1.1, 9.92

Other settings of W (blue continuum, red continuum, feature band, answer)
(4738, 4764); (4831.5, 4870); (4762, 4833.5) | 1.2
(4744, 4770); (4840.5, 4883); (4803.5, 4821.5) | -0.4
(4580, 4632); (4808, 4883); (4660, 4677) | 0.2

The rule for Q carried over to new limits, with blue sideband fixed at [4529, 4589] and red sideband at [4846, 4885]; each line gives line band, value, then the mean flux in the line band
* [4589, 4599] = 0.2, 8.25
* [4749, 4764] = 0.5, 8.86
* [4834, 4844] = -0.7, 10.3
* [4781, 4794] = 0.9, 8.69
